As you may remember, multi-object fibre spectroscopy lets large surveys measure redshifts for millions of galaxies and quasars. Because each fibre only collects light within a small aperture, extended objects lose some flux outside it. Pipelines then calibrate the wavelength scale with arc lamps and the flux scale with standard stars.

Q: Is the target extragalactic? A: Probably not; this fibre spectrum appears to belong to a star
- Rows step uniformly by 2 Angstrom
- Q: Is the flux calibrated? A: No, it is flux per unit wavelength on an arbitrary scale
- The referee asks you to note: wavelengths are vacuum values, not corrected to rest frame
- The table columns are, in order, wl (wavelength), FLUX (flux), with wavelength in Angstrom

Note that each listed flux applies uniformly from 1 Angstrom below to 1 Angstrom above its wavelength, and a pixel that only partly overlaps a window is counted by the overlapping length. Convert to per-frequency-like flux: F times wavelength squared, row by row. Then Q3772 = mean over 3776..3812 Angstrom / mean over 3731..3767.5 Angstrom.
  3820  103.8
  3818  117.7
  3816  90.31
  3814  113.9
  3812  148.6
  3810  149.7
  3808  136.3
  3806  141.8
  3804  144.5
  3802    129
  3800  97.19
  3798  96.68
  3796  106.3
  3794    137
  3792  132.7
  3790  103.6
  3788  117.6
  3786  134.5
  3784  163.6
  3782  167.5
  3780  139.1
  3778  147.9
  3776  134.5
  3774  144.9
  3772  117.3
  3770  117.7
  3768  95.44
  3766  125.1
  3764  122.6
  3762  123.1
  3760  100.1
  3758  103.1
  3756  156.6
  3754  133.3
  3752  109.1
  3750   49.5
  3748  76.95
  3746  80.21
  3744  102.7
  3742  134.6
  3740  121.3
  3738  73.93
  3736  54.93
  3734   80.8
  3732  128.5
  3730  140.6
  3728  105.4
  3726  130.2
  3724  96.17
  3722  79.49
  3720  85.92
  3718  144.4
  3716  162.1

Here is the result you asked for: 1.3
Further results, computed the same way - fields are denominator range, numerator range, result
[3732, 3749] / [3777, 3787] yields 1.66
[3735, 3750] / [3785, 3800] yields 1.35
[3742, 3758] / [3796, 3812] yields 1.27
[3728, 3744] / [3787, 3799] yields 1.14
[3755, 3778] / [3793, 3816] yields 1.04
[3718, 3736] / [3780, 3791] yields 1.35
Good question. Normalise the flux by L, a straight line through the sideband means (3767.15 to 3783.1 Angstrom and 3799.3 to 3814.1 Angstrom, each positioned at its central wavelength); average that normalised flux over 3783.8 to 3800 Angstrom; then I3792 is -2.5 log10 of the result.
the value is 0.12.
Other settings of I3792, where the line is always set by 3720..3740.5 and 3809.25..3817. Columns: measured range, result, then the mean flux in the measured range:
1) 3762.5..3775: -0.09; 121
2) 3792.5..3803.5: 0.04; 116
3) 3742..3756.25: 0.05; 101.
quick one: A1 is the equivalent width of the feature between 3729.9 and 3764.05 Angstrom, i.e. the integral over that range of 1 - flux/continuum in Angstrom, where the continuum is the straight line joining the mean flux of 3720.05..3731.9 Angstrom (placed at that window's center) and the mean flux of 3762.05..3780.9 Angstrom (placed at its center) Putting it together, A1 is 4.1 Angstrom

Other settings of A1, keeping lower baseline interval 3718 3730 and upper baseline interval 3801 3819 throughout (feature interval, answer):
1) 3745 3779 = 0.99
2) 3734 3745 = 1.49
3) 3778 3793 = -1.74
